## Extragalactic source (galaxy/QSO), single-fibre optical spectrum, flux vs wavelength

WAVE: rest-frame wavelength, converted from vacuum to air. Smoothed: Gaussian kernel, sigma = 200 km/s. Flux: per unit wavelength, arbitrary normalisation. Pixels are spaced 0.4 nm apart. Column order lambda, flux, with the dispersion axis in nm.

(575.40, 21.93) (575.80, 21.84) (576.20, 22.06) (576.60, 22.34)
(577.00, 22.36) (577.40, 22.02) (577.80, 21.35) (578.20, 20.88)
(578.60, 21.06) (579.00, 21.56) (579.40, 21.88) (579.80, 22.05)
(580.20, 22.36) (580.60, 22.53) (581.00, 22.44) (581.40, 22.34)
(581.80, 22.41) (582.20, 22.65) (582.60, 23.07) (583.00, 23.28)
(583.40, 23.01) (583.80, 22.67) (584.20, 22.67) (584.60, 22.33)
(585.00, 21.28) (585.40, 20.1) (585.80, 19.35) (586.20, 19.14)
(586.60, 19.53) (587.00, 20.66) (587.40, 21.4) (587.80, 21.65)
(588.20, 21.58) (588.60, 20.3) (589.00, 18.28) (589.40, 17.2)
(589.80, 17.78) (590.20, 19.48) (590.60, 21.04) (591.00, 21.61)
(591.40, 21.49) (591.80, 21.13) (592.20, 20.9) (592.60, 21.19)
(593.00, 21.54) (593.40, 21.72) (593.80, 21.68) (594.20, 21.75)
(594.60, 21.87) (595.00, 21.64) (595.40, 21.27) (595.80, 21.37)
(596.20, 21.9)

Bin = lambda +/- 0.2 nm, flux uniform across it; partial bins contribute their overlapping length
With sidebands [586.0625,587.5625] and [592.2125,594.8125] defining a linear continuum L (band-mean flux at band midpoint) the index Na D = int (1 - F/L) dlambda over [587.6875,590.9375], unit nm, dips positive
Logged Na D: 0.16 nm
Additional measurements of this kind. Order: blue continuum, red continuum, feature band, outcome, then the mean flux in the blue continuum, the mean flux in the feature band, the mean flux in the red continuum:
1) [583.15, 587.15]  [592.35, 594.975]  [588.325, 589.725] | 0.174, 21.1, 18.7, 21.6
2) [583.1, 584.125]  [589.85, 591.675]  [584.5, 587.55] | 0.237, 22.9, 20.4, 20.7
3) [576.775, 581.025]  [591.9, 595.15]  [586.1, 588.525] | 0.107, 21.8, 20.7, 21.5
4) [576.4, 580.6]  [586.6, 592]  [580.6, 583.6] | -0.202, 21.8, 22.7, 20.2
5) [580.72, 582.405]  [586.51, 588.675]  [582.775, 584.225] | -0.063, 22.5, 22.9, 21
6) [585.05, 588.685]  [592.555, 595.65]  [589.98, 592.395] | 0.025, 20.5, 20.9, 21.6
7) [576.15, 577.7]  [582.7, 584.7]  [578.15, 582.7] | 0.077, 22.2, 22.1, 22.8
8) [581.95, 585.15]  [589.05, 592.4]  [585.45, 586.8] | 0.141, 22.6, 19.4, 20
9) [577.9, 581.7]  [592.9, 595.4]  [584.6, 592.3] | 0.535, 21.9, 20.3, 21.7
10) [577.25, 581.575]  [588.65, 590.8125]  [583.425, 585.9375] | -0.150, 21.9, 21.6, 18.9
